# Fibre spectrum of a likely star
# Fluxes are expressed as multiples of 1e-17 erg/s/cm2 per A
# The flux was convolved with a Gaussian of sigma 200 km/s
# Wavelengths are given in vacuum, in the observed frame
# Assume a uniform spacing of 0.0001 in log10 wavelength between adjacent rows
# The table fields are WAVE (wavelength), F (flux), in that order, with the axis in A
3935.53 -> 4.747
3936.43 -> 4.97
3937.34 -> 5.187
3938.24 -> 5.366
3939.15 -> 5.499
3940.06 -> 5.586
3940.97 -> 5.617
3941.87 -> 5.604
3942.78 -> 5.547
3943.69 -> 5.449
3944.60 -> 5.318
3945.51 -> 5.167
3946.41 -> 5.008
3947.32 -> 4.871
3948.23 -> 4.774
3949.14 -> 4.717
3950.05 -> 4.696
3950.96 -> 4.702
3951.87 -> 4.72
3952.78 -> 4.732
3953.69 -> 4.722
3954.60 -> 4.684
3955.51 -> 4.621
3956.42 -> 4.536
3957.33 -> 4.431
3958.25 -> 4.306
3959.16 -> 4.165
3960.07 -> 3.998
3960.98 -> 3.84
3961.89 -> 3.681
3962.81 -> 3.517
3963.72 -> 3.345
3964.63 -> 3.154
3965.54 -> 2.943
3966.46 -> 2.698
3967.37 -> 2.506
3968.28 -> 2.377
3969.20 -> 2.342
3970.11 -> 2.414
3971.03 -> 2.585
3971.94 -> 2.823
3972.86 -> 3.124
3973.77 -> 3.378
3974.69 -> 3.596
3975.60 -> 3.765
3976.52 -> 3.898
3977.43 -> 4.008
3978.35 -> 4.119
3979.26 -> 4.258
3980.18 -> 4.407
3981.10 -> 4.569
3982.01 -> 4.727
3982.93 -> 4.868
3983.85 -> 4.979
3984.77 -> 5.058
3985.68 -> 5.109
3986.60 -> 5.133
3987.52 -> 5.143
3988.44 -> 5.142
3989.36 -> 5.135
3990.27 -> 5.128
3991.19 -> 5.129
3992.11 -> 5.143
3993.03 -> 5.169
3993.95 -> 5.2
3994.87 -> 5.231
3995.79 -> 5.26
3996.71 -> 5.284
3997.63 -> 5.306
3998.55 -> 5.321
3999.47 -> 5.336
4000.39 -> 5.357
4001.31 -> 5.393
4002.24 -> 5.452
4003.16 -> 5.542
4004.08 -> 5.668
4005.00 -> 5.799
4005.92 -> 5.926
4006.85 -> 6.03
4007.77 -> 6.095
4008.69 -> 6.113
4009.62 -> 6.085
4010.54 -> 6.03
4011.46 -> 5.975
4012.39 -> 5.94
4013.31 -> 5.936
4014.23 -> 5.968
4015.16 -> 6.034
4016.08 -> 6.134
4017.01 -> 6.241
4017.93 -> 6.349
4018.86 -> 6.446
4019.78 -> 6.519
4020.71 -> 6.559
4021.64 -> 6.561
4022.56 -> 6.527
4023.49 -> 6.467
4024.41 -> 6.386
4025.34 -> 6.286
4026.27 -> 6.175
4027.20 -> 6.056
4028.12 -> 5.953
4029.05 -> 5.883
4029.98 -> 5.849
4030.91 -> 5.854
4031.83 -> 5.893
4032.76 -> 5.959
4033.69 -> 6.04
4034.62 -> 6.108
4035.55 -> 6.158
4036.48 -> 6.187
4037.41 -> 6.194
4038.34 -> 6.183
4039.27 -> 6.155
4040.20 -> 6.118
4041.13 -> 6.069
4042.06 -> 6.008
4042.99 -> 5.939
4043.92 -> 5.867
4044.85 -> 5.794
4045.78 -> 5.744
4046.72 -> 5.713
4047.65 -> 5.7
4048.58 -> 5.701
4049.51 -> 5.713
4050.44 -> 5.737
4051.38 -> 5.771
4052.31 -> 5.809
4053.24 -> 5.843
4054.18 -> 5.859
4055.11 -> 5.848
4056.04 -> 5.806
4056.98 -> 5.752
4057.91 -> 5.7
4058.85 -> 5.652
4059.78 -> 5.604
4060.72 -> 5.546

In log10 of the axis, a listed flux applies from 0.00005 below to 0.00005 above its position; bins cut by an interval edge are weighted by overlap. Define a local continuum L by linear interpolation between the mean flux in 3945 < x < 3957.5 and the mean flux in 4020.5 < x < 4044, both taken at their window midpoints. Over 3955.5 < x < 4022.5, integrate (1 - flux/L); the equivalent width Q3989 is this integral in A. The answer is 7.8 A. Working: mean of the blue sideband 4.75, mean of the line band 4.82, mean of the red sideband 6.13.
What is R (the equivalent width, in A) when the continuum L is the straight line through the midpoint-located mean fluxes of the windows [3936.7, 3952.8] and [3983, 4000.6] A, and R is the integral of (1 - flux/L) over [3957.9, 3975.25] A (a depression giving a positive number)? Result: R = 6.6 A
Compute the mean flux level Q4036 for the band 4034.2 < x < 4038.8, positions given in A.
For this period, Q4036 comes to 6.16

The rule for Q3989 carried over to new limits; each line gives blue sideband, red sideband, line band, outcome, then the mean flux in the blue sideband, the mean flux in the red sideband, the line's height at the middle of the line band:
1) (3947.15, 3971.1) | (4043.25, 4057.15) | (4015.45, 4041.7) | -4.3 A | 3.86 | 5.78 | 5.32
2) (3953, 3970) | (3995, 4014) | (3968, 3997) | 2.2 A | 3.65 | 5.69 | 4.64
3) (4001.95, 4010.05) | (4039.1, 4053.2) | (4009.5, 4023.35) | -0.9 A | 5.86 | 5.85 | 5.86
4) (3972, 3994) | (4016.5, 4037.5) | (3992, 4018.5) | -1.6 A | 4.55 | 6.2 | 5.38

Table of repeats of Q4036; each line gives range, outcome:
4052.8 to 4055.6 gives 5.85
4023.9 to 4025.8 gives 6.35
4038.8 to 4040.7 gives 6.14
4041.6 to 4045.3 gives 5.91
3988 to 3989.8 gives 5.13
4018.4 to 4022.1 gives 6.52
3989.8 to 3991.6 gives 5.15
